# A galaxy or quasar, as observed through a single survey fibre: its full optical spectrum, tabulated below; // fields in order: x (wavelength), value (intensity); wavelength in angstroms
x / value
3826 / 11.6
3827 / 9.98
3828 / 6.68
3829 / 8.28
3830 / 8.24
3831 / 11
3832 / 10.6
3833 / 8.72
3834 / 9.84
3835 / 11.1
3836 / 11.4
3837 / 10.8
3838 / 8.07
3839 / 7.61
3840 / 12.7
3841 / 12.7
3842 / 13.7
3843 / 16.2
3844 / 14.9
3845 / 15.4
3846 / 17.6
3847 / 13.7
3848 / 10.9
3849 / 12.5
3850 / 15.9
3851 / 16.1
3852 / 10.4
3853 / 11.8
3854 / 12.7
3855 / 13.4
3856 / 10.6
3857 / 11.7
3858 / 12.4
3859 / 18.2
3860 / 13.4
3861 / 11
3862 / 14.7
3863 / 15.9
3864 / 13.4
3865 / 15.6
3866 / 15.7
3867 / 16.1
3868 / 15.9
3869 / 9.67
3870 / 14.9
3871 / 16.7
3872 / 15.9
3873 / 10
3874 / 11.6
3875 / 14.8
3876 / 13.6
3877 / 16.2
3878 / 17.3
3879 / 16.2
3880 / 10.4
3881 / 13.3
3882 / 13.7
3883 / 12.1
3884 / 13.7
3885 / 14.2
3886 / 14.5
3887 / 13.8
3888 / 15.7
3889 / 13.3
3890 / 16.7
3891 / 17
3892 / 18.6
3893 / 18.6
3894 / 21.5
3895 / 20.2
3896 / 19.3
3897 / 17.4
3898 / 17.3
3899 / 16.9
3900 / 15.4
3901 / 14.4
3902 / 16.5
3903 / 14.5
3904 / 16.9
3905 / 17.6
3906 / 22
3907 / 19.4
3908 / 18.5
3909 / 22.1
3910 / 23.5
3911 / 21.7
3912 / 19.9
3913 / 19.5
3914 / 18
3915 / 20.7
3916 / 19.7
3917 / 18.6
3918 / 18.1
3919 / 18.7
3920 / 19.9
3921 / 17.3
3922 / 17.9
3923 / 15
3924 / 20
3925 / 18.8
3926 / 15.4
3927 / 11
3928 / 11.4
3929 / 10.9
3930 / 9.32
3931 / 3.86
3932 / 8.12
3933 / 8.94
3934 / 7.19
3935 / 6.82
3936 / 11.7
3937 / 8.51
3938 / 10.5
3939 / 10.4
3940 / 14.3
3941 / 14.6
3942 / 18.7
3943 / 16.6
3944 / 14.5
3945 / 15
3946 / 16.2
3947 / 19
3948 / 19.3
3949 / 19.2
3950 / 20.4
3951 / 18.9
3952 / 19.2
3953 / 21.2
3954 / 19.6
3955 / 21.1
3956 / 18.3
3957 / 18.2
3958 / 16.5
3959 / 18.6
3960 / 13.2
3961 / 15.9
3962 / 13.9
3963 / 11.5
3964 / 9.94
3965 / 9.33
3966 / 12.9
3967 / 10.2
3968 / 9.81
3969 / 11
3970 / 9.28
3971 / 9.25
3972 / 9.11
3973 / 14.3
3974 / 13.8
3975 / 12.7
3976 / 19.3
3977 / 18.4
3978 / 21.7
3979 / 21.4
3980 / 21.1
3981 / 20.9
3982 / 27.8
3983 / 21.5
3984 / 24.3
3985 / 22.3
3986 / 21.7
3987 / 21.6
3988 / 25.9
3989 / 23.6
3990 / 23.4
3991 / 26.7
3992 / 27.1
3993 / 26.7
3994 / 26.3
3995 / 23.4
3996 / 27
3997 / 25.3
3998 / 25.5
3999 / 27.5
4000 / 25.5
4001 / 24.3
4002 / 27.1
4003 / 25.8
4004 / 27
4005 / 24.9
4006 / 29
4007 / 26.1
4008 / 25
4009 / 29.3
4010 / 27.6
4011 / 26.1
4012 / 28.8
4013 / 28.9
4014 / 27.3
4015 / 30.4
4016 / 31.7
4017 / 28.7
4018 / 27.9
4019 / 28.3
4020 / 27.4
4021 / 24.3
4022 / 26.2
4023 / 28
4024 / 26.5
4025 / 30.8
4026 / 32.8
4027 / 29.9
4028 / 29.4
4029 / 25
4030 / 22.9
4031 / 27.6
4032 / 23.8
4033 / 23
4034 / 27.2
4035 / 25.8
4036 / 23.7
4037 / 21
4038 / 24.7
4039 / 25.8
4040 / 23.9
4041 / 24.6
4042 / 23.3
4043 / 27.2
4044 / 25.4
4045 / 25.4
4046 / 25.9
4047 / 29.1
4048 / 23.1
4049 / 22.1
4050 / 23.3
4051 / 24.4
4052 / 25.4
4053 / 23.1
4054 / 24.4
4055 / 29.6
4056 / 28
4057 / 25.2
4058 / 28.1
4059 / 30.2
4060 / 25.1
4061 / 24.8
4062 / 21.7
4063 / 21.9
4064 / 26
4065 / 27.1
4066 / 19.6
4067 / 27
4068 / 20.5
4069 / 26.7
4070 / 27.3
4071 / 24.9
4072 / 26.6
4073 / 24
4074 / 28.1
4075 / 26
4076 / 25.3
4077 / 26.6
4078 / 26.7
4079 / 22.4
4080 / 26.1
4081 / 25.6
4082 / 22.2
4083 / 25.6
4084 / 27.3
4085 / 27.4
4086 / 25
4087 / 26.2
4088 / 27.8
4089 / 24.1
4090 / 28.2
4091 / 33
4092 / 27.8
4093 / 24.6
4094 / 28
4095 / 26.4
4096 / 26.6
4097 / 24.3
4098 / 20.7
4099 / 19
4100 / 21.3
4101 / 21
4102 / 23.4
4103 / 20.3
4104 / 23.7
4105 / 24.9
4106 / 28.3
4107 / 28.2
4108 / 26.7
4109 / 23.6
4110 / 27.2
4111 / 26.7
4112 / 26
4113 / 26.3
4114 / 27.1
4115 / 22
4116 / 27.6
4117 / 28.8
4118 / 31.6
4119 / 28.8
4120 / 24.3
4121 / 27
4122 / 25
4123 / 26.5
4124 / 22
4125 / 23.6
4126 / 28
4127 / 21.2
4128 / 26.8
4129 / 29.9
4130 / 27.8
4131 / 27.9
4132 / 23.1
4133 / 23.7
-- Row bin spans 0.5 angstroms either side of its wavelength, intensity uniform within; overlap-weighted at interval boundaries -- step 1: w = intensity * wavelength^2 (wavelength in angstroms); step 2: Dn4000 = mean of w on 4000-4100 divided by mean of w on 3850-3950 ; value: 1.8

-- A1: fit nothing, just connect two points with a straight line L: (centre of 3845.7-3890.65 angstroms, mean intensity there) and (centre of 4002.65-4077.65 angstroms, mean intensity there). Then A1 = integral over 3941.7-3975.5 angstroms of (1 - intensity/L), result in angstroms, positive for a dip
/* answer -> 8.4 angstroms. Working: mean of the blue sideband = 13.9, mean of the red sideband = 26.1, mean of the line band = 15.2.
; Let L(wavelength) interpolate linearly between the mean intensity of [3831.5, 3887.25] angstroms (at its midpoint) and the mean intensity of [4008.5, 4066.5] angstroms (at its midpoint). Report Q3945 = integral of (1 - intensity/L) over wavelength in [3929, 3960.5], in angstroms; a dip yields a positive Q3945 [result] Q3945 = 7.9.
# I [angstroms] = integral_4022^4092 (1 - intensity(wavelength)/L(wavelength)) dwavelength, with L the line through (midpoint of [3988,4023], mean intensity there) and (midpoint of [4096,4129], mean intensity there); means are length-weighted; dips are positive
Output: 0.6 angstroms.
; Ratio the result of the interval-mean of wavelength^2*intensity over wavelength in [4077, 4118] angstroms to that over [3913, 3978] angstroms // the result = 1.9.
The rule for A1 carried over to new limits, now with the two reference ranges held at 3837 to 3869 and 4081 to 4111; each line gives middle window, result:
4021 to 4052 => -4.6 angstroms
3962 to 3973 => 4.9 angstroms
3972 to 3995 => -2.1 angstroms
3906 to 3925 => -3.4 angstroms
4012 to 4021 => -3.0 angstroms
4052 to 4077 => -1.8 angstroms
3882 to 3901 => -1.2 angstroms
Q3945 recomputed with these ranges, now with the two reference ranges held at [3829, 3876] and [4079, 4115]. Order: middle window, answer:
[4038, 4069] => -2.59 angstroms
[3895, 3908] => -1.73 angstroms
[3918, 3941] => 5.54 angstroms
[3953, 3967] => 2.29 angstroms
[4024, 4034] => -2.43 angstroms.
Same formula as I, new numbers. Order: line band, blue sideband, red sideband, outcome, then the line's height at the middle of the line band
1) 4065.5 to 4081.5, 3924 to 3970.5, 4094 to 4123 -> -1.7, 22.8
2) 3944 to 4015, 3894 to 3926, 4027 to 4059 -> 5.4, 22.1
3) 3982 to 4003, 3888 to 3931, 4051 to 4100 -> -3.4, 21.5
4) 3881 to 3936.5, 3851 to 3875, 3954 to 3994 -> -2.6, 15.4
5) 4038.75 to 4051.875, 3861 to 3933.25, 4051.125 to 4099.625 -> -0.5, 23.9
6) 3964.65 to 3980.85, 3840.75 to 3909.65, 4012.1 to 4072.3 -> 5.6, 21.5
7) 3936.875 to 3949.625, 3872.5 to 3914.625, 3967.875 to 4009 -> 2.7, 19.4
